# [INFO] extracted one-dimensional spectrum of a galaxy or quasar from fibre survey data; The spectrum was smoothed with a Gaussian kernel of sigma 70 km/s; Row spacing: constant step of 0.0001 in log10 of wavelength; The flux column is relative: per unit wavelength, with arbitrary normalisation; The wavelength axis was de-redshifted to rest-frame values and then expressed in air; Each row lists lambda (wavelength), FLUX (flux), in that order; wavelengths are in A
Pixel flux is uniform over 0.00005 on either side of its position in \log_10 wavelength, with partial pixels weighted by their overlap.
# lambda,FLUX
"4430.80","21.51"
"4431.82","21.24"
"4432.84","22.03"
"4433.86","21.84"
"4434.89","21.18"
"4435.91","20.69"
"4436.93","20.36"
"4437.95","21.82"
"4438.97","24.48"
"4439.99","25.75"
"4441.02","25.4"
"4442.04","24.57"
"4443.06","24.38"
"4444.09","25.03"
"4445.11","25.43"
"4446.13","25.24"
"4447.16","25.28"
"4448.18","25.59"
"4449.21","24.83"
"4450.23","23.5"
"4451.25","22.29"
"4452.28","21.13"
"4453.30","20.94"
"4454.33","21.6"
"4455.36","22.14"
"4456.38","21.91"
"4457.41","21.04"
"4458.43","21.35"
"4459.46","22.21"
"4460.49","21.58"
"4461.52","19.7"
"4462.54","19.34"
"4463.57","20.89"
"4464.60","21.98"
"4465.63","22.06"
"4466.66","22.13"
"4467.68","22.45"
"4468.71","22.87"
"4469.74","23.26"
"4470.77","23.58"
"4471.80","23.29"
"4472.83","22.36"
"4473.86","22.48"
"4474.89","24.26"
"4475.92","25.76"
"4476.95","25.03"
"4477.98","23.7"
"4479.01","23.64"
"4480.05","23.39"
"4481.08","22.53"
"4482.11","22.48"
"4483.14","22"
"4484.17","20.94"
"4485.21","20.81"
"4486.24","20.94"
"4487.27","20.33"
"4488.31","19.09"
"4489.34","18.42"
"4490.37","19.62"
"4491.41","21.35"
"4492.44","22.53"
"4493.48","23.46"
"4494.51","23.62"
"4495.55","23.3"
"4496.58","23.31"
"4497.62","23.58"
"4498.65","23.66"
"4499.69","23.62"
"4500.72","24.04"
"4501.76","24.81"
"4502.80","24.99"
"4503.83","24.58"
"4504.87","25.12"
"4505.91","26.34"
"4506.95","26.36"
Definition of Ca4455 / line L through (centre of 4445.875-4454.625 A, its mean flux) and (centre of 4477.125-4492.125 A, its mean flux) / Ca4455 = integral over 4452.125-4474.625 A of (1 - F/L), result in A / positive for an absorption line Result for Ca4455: 0.7 A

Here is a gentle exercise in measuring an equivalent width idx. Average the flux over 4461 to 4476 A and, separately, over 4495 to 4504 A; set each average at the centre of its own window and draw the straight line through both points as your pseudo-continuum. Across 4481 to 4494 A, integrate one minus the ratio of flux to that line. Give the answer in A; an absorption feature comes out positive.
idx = 1.3 A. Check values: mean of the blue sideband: 22.3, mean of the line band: 21.1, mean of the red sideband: 24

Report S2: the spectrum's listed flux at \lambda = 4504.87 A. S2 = 25.12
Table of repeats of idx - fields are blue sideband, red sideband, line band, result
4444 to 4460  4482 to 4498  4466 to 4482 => -0.8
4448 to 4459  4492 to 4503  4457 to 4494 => 1.5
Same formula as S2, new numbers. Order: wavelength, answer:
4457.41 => 21.04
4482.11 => 22.48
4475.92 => 25.76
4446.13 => 25.24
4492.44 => 22.53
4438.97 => 24.48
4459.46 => 22.21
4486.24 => 20.94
